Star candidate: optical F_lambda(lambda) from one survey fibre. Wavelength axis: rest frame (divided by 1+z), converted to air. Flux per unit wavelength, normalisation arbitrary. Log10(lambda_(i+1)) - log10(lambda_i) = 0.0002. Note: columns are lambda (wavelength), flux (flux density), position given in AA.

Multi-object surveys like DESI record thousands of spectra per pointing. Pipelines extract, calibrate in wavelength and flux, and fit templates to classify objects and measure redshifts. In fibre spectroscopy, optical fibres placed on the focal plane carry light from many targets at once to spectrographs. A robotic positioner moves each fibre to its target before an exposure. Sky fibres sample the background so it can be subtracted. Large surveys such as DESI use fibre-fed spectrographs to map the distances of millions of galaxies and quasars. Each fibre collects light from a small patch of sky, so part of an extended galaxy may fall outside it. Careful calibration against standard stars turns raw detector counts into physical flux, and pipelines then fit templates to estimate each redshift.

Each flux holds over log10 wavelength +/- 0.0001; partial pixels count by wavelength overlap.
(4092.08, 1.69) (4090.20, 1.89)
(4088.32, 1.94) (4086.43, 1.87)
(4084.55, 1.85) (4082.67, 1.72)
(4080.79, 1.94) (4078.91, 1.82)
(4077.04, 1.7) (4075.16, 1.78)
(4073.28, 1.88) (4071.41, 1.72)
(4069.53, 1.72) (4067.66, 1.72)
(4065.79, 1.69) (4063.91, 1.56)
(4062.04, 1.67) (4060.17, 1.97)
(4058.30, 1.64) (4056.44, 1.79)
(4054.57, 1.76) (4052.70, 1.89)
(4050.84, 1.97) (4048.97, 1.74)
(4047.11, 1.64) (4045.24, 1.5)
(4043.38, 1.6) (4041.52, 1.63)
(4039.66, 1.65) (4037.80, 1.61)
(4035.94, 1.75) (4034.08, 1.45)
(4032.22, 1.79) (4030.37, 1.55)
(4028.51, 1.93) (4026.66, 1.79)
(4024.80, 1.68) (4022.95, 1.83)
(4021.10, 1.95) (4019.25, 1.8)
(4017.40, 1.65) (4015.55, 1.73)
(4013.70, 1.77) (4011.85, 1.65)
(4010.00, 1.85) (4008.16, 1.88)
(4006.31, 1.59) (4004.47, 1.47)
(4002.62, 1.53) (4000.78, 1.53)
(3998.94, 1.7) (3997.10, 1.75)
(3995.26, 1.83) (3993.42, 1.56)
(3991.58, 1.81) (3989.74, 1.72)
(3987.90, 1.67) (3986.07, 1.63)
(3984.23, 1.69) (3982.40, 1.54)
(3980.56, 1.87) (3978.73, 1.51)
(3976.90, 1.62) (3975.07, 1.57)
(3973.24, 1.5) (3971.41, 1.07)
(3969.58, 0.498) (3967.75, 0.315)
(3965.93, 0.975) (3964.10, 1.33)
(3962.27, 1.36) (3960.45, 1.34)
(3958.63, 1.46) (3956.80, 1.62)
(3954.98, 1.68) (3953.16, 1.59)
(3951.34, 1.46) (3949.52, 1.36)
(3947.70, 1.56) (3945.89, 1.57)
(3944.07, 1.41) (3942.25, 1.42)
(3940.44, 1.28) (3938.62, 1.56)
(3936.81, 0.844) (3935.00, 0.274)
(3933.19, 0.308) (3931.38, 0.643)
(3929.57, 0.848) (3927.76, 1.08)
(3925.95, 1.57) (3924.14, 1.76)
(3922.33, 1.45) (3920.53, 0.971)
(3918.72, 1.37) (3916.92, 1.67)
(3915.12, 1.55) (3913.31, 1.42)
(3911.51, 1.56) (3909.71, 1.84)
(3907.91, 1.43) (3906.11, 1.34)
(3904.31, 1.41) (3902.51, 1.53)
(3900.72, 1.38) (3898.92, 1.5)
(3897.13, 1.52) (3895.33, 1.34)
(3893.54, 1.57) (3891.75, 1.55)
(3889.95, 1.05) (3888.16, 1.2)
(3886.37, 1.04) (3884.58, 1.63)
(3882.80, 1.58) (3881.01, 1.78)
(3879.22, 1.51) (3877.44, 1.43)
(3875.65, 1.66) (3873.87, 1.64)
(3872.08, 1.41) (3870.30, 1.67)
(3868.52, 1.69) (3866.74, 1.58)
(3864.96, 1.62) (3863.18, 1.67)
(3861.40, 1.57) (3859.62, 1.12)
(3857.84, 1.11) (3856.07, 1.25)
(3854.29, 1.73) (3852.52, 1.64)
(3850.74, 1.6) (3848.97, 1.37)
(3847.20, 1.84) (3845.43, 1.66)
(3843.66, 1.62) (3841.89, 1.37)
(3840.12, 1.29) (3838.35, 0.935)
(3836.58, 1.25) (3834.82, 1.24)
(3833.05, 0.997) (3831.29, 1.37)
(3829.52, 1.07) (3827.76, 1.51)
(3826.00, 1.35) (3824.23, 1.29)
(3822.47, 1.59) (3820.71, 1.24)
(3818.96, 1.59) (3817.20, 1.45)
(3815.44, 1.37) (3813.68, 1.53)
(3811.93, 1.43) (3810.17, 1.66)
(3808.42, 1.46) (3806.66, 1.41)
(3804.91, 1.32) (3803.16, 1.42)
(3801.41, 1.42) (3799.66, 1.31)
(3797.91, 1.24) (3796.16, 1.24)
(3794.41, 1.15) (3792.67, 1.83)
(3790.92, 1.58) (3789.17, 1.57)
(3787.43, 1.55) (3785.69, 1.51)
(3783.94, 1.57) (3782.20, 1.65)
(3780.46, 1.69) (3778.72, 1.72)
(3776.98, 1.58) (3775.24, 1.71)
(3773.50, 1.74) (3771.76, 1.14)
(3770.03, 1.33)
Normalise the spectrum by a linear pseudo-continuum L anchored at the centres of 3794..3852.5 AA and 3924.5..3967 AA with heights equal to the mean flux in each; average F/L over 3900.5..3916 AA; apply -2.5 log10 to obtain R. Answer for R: -0.17 mag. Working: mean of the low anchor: 1.39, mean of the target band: 1.5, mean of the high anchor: 1.24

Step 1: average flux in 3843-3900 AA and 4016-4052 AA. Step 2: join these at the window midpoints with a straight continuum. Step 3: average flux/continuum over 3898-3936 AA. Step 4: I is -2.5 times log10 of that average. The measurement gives 0.21 mag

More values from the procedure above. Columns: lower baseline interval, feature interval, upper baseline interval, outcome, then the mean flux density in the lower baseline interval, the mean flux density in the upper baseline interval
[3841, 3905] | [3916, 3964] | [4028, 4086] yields 0.22 mag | 1.5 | 1.73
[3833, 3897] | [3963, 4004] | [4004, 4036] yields 0.14 mag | 1.46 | 1.73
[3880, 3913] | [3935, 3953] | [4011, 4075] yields 0.16 mag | 1.46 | 1.73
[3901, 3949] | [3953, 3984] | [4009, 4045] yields 0.10 mag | 1.3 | 1.72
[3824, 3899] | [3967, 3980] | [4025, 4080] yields 0.33 mag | 1.44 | 1.72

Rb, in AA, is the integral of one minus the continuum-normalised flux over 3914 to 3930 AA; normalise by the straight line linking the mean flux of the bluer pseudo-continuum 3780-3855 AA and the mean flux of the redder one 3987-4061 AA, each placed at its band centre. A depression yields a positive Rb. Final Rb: 2.0 AA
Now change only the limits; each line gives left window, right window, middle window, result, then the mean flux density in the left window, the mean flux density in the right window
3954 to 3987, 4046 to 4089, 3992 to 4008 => -1.6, 1.37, 1.78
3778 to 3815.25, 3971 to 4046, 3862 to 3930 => 4.2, 1.49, 1.67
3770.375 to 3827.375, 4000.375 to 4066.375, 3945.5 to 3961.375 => 1.1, 1.48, 1.71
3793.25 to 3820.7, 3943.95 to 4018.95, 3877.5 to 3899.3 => 0.3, 1.4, 1.52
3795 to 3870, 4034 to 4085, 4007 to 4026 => -1.2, 1.42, 1.73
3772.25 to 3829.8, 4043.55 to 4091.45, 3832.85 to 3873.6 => 2.2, 1.48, 1.77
